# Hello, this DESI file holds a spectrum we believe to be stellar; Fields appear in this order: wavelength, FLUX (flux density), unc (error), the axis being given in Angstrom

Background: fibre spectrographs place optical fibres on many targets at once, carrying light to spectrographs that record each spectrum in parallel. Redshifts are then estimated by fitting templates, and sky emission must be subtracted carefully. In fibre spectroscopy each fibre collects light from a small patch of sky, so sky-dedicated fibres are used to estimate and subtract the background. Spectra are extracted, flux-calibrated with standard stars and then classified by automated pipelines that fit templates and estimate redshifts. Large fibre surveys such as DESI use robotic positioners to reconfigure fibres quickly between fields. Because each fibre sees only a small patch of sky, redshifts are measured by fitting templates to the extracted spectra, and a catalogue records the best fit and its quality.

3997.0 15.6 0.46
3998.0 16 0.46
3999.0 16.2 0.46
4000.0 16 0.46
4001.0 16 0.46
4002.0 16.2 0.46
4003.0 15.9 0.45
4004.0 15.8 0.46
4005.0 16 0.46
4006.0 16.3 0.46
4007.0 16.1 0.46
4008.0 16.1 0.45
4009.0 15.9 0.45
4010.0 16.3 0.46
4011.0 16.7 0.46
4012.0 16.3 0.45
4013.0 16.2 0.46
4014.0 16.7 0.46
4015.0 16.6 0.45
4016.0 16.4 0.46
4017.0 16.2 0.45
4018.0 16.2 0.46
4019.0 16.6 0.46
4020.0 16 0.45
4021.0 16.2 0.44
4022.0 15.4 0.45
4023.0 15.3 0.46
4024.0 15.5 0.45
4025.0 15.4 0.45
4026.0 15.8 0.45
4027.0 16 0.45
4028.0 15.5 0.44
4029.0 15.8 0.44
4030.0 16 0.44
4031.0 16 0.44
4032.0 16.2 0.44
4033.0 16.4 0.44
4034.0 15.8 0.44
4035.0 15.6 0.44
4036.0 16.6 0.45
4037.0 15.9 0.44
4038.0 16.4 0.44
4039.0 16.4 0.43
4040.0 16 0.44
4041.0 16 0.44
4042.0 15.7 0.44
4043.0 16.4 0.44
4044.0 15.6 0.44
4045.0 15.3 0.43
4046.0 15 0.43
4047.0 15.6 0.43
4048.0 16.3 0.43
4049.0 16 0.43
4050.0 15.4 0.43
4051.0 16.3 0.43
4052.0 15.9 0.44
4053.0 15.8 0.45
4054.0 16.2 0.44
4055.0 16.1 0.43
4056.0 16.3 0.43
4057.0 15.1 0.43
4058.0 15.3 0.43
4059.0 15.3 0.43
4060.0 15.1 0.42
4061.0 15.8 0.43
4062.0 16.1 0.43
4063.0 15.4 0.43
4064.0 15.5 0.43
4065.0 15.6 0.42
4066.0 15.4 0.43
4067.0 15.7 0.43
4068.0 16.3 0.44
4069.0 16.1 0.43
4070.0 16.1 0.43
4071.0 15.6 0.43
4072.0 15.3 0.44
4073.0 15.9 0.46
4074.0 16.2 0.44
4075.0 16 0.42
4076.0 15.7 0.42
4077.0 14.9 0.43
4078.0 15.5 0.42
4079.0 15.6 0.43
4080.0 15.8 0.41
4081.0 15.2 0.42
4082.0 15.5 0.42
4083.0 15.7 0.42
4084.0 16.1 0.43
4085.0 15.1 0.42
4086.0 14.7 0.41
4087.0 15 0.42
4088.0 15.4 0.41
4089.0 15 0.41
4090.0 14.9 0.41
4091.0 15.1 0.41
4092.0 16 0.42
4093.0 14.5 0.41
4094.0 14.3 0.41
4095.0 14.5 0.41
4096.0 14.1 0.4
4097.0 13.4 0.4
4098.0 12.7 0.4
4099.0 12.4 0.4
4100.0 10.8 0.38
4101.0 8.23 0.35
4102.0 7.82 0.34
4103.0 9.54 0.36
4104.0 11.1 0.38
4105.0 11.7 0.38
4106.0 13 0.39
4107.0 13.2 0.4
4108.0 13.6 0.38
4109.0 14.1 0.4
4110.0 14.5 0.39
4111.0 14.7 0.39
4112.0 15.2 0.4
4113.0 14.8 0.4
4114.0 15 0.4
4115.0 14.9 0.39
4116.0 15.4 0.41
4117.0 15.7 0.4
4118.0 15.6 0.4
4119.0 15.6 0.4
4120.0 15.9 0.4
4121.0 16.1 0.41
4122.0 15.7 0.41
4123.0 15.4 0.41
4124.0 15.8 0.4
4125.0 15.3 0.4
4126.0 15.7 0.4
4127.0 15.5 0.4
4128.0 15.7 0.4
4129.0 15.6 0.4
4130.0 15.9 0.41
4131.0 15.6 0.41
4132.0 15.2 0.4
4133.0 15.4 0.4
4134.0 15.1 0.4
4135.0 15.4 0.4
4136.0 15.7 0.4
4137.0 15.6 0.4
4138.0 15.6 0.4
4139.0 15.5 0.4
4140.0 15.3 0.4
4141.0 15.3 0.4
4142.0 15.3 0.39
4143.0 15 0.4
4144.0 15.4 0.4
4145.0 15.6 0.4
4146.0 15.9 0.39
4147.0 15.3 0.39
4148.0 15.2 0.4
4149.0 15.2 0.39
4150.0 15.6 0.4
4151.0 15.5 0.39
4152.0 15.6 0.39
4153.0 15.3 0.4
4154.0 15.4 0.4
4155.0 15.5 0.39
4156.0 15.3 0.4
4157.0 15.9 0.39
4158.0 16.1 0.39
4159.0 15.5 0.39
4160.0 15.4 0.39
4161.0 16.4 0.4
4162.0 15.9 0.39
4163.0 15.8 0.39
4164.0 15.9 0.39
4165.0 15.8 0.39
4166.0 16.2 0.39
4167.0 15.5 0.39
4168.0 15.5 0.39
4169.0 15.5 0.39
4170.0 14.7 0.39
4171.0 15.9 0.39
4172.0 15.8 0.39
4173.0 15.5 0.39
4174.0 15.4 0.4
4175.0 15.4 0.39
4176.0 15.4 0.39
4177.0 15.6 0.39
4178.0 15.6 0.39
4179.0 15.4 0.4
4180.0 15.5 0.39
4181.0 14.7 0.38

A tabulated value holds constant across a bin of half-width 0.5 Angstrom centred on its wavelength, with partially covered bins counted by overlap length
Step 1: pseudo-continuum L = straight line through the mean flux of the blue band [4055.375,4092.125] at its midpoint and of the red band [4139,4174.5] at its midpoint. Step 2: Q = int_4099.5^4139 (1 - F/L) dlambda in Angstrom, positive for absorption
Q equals 2.9 Angstrom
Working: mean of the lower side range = 15.5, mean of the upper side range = 15.6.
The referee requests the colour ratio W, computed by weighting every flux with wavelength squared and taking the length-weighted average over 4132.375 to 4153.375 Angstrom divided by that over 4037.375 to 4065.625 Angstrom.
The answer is 1.02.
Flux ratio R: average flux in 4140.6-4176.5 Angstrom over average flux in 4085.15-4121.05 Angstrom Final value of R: 1.12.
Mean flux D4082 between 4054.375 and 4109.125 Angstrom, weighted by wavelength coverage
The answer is 14.6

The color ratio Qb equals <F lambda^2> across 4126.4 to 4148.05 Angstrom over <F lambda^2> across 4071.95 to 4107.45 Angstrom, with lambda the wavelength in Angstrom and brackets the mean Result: 1.13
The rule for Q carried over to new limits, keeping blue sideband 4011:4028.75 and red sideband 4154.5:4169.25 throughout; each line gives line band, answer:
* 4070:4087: 0.4 Angstrom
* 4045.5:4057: 0.1 Angstrom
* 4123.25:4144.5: 0.5 Angstrom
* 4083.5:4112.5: 4.4 Angstrom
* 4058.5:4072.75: 0.2 Angstrom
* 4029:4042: -0.1 Angstrom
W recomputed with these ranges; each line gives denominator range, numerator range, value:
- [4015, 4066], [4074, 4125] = 0.93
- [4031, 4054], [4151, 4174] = 1.04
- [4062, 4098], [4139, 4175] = 1.05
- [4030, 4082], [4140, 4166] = 1.03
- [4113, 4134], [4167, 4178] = 1.02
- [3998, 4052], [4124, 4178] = 1.03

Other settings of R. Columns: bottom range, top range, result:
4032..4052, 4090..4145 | 0.91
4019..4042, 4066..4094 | 0.97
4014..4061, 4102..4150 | 0.94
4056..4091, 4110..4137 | 0.99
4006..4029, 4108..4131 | 0.95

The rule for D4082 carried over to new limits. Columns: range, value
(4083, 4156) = 14.7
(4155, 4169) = 15.8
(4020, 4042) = 15.9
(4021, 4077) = 15.8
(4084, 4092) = 15.2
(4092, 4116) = 13.1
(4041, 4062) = 15.7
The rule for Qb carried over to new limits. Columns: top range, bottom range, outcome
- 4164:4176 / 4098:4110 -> 1.39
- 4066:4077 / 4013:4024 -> 1.01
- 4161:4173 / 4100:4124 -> 1.17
